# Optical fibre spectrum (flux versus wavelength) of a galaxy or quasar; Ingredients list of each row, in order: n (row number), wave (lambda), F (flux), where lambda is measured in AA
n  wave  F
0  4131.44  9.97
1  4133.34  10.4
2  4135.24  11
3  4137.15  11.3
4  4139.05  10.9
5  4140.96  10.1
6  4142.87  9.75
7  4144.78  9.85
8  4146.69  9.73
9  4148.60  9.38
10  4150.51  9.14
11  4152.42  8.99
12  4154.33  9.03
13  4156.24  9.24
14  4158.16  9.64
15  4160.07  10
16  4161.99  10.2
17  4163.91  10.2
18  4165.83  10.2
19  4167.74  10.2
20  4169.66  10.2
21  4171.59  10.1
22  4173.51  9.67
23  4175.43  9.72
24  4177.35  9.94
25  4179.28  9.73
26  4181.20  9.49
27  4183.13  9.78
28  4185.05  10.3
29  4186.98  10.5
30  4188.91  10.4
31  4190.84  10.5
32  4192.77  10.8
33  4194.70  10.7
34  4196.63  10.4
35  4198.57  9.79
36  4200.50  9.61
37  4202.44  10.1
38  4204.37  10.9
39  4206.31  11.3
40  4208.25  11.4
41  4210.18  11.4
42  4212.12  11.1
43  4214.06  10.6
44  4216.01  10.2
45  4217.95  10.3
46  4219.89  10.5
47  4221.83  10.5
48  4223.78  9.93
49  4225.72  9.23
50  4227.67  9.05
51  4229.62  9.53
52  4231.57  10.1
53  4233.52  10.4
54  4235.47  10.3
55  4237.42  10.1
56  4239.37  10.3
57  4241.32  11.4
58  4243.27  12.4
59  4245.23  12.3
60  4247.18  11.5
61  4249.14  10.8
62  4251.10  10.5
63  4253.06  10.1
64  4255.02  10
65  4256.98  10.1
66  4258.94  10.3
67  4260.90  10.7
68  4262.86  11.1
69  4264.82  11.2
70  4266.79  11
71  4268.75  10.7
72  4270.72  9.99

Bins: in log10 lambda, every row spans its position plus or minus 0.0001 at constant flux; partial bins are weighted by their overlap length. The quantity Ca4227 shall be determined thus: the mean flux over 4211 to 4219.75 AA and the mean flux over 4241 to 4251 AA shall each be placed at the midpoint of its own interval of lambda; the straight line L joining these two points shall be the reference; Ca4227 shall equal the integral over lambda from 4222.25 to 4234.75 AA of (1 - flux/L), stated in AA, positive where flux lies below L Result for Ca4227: 1.4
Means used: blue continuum 10.6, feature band 9.75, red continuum 11.6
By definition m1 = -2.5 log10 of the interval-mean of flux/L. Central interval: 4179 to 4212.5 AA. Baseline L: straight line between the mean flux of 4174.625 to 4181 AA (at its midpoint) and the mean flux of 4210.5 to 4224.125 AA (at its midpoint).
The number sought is -0.037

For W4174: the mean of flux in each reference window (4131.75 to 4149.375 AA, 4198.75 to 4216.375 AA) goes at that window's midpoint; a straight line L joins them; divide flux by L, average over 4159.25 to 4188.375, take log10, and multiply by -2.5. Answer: 0.05 mag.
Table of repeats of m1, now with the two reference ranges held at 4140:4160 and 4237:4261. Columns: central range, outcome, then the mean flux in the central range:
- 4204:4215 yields -0.084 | 11.1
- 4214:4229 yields 0.050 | 9.99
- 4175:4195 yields -0.020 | 10.2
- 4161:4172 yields -0.049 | 10.2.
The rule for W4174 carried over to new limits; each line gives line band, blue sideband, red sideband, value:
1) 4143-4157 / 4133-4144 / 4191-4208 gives 0.13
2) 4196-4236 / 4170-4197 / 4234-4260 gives 0.02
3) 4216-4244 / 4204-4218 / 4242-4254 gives 0.09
